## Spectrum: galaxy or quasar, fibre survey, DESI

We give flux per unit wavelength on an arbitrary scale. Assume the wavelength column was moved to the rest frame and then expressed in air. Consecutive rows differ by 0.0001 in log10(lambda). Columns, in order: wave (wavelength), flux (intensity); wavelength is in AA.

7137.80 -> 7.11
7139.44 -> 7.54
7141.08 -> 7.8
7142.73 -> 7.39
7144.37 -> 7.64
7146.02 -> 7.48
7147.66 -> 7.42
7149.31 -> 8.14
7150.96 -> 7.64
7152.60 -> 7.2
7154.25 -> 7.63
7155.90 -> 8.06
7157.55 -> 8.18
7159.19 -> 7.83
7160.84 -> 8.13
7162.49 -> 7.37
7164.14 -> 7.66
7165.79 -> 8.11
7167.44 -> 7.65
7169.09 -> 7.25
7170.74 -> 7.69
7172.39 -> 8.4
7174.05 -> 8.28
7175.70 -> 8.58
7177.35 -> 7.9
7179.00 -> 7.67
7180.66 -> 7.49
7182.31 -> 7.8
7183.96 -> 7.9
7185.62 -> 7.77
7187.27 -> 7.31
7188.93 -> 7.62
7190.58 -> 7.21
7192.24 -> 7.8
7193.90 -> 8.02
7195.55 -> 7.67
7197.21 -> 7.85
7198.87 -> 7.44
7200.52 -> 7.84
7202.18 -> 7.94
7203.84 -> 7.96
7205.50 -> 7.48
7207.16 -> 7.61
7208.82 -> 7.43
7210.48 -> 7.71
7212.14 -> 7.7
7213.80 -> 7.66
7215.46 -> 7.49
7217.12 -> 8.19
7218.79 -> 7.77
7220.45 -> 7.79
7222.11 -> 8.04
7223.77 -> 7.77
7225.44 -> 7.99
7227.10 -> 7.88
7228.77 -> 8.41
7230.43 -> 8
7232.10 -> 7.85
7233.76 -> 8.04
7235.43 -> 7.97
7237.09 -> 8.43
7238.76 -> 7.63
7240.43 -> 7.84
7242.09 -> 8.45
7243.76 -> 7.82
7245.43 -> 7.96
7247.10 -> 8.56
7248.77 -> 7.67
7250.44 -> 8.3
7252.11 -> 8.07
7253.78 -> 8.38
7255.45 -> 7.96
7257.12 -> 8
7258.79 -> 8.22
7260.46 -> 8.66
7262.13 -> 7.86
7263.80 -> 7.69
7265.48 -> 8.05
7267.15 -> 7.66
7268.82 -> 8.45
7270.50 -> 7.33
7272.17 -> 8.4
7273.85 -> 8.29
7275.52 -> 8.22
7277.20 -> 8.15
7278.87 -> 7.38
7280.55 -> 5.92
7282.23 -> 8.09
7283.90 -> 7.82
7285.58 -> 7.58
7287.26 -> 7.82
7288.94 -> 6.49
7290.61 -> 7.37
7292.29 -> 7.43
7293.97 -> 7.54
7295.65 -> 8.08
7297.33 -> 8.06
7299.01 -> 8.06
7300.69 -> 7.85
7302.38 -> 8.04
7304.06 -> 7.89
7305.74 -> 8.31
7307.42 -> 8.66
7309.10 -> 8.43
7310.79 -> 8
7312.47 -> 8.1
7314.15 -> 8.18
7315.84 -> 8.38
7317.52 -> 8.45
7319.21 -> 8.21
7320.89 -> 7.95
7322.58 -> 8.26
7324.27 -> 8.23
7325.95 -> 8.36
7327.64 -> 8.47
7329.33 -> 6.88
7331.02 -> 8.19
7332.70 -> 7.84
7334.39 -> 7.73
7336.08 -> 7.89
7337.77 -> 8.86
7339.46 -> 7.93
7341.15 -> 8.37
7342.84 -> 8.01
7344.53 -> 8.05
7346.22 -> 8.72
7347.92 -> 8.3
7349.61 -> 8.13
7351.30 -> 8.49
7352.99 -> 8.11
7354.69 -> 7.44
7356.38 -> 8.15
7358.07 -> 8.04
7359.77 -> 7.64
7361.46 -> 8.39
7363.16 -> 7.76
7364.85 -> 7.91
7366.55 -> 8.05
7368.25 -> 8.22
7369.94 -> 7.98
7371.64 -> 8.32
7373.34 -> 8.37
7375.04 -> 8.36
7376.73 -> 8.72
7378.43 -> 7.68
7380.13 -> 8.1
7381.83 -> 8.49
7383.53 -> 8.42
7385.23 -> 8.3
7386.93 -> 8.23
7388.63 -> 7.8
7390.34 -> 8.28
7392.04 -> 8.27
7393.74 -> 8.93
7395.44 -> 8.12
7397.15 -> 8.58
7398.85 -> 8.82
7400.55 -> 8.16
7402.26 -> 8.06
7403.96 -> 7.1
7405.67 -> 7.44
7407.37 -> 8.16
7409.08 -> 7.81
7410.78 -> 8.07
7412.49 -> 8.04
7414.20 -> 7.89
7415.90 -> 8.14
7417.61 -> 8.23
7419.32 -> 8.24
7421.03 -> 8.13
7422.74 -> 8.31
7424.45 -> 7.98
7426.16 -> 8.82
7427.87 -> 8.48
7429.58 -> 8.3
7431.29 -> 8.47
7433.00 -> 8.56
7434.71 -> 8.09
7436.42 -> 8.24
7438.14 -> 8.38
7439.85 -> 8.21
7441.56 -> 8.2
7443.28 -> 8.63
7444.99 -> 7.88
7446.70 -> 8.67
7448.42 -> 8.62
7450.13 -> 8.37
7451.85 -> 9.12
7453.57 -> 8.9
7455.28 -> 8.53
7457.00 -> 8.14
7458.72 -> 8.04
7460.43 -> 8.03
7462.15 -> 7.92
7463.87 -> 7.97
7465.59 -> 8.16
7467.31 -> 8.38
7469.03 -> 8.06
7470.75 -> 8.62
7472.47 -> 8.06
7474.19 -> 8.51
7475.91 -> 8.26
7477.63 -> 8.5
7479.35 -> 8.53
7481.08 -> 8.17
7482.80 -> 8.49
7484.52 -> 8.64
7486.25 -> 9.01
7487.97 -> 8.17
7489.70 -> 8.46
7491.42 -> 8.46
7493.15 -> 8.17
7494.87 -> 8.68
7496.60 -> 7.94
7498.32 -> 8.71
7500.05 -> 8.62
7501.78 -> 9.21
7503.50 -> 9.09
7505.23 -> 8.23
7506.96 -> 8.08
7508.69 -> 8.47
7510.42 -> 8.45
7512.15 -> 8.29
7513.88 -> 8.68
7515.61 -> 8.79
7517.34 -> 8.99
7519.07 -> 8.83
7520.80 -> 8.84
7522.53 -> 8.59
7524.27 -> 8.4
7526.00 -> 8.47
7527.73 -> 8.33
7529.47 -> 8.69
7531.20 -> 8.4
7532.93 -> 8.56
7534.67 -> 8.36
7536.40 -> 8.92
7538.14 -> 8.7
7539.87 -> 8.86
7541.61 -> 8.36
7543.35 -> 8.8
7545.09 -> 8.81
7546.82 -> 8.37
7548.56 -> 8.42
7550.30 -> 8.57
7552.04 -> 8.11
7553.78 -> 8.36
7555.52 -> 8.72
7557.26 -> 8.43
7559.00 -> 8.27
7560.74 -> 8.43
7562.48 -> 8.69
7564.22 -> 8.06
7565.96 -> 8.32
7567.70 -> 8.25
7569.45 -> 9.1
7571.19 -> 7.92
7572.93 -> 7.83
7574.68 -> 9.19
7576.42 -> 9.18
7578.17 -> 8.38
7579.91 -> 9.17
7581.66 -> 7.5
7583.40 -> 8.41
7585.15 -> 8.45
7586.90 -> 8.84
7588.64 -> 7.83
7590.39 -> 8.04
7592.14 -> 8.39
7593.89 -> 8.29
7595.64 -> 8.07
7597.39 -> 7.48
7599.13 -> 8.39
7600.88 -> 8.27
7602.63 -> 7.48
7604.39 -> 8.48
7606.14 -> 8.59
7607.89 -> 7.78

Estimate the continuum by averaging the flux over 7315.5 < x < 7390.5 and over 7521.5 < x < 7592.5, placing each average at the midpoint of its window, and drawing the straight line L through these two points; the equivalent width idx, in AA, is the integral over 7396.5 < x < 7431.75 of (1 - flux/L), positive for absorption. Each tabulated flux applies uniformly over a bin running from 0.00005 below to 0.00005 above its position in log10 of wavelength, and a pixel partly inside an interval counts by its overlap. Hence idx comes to 0.40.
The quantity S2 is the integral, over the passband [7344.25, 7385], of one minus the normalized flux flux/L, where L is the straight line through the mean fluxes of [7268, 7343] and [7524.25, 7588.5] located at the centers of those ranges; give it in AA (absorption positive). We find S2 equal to -0.4 AA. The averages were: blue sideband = 7.95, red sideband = 8.5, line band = 8.16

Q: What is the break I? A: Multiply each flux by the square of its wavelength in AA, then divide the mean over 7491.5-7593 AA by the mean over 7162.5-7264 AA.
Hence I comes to 1.2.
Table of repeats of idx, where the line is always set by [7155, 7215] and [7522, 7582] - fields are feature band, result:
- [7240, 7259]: -0.5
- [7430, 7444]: -0.1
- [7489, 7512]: -0.3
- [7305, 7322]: -0.5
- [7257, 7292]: 0.8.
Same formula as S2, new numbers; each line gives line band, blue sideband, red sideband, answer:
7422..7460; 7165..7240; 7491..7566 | -0.3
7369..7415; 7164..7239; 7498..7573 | 0.3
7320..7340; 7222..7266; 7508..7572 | 0.3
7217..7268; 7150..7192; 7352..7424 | -0.9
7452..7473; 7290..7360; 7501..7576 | 0.3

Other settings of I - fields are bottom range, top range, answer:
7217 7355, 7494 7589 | 1.14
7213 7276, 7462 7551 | 1.14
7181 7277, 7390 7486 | 1.11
